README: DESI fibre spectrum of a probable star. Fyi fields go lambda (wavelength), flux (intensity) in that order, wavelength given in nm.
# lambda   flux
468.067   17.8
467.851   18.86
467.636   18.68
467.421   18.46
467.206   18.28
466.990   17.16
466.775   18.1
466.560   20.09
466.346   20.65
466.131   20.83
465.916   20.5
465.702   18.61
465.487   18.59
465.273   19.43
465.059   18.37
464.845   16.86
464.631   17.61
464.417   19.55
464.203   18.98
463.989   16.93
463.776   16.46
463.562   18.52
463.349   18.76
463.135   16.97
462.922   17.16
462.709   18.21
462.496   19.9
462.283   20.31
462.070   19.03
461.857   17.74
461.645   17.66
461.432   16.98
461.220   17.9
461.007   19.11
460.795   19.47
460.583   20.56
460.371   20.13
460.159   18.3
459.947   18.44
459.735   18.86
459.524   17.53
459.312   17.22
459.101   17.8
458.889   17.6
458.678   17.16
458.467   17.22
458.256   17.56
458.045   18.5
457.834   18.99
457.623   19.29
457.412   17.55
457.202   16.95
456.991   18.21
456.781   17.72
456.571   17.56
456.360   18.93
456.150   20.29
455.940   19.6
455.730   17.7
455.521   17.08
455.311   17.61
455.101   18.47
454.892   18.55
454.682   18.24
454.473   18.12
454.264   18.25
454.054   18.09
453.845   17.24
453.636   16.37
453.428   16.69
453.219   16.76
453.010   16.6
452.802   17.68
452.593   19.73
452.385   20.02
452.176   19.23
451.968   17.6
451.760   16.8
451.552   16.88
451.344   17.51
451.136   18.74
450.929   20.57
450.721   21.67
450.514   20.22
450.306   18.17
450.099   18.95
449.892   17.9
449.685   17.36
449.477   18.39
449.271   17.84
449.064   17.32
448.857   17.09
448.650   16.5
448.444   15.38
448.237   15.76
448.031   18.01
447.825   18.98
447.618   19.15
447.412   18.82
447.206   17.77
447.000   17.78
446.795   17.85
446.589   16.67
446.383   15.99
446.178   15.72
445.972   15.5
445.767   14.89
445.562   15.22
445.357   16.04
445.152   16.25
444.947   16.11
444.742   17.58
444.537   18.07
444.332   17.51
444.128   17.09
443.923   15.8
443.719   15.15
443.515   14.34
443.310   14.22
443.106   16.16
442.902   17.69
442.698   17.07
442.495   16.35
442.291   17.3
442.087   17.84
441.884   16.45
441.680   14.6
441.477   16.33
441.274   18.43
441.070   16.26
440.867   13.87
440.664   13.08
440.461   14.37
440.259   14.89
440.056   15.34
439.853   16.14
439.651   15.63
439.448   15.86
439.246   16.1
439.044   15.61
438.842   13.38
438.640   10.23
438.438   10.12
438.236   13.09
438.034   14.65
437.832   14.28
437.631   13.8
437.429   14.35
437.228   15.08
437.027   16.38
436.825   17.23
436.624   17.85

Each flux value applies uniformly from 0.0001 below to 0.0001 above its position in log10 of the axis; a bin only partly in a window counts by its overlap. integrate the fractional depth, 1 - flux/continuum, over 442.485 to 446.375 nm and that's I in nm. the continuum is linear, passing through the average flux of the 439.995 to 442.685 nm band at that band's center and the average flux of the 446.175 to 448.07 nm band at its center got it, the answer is 0.17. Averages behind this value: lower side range 15.8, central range 16.1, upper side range 17.8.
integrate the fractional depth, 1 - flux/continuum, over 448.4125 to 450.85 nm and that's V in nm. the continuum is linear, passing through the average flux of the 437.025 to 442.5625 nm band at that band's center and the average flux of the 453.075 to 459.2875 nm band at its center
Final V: -0.208 nm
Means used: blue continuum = 15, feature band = 18.2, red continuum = 17.9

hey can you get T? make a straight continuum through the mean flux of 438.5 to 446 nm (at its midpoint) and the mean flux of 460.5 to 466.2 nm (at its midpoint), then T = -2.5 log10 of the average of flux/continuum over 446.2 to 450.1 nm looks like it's -0.06 mag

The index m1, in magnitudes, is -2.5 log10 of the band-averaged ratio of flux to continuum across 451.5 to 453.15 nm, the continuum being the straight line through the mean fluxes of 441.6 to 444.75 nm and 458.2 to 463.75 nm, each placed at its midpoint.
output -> -0.04 mag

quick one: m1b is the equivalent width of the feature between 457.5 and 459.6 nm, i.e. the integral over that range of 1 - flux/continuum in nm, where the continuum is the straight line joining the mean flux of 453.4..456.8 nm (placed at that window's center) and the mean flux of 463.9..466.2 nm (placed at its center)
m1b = 0.05 nm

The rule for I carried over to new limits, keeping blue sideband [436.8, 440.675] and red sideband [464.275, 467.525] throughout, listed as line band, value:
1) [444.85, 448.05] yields -0.24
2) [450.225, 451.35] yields -0.22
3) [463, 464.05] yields 0.05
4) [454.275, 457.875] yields -0.21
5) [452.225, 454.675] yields -0.14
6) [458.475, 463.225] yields -0.08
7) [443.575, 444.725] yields -0.10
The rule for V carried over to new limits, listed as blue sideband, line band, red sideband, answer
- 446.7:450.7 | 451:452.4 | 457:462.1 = 0.00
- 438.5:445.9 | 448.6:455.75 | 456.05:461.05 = -0.31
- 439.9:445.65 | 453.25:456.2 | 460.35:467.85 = -0.08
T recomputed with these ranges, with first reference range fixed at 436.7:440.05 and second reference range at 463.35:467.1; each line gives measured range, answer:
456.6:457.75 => -0.03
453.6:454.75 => -0.05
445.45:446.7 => 0.00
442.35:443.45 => -0.07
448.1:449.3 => -0.03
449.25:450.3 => -0.12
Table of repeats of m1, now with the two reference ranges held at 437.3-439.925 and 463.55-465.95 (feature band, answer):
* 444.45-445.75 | -0.09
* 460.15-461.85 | -0.06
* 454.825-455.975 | -0.08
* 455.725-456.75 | -0.12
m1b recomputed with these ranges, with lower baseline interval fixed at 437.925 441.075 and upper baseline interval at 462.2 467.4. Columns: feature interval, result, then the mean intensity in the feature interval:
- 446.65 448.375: -0.256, 17.9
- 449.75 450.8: -0.206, 19.3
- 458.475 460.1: -0.012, 17.8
